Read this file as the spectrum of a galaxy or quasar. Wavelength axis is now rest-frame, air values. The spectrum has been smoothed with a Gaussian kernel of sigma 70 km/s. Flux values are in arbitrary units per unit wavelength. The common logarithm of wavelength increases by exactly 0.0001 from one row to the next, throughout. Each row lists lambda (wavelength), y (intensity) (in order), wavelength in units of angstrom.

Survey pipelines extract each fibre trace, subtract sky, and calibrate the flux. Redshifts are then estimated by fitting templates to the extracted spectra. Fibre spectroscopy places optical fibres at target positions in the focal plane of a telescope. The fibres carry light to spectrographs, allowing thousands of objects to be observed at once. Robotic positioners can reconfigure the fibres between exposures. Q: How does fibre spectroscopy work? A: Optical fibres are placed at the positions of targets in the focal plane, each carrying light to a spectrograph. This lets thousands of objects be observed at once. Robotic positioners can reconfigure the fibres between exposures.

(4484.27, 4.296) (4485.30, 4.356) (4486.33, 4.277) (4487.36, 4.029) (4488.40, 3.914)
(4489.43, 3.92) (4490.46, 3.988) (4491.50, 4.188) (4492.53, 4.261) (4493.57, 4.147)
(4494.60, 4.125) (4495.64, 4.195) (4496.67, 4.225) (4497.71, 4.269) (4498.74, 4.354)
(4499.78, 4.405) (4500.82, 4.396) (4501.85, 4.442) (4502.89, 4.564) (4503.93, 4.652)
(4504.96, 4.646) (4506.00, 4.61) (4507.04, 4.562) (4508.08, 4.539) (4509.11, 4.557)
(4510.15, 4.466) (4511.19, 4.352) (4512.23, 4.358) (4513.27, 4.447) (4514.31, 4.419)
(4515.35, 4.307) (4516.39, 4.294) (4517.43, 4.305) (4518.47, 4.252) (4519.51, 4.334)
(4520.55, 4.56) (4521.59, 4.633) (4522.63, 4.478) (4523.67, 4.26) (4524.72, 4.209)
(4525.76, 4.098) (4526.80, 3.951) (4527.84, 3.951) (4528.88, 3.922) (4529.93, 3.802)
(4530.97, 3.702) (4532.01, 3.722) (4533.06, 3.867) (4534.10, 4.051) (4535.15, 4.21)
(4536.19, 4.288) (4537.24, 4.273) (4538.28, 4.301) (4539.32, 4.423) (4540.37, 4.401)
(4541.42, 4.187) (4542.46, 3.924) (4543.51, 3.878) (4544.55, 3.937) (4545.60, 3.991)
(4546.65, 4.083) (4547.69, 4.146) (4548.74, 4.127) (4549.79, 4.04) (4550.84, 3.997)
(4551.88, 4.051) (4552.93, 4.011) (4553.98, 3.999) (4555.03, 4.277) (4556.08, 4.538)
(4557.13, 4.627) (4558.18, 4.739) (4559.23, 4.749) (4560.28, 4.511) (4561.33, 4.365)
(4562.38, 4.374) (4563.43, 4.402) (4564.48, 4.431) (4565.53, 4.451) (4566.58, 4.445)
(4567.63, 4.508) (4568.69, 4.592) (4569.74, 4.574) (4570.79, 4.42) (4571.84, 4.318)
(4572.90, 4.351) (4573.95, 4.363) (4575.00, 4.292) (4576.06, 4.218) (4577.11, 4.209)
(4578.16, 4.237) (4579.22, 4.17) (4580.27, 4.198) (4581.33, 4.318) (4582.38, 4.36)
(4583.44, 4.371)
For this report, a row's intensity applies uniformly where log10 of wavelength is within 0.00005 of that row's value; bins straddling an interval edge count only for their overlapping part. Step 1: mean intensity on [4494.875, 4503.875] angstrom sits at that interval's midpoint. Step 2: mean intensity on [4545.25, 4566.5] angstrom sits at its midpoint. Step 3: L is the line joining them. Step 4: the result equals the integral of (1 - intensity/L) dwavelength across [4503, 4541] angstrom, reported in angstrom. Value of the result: 0.5 angstrom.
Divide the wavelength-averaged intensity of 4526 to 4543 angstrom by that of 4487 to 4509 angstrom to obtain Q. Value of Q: 0.9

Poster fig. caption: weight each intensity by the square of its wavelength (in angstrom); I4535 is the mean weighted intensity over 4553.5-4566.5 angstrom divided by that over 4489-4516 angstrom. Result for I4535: 1.05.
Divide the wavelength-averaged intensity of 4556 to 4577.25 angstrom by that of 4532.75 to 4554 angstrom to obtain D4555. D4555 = 1.1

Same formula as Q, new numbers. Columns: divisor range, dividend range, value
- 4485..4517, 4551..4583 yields 1.01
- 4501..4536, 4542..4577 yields 1.00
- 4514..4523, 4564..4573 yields 1.01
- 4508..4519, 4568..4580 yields 0.99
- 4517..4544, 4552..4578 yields 1.06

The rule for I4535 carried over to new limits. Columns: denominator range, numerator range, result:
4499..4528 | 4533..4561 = 0.97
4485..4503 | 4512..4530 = 1.02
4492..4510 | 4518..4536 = 0.94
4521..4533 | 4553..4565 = 1.11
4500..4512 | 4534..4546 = 0.93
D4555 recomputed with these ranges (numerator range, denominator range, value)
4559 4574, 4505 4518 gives 1.00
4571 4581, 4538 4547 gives 1.04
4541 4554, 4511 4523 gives 0.92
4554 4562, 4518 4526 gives 1.03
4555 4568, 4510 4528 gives 1.04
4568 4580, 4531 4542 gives 1.05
